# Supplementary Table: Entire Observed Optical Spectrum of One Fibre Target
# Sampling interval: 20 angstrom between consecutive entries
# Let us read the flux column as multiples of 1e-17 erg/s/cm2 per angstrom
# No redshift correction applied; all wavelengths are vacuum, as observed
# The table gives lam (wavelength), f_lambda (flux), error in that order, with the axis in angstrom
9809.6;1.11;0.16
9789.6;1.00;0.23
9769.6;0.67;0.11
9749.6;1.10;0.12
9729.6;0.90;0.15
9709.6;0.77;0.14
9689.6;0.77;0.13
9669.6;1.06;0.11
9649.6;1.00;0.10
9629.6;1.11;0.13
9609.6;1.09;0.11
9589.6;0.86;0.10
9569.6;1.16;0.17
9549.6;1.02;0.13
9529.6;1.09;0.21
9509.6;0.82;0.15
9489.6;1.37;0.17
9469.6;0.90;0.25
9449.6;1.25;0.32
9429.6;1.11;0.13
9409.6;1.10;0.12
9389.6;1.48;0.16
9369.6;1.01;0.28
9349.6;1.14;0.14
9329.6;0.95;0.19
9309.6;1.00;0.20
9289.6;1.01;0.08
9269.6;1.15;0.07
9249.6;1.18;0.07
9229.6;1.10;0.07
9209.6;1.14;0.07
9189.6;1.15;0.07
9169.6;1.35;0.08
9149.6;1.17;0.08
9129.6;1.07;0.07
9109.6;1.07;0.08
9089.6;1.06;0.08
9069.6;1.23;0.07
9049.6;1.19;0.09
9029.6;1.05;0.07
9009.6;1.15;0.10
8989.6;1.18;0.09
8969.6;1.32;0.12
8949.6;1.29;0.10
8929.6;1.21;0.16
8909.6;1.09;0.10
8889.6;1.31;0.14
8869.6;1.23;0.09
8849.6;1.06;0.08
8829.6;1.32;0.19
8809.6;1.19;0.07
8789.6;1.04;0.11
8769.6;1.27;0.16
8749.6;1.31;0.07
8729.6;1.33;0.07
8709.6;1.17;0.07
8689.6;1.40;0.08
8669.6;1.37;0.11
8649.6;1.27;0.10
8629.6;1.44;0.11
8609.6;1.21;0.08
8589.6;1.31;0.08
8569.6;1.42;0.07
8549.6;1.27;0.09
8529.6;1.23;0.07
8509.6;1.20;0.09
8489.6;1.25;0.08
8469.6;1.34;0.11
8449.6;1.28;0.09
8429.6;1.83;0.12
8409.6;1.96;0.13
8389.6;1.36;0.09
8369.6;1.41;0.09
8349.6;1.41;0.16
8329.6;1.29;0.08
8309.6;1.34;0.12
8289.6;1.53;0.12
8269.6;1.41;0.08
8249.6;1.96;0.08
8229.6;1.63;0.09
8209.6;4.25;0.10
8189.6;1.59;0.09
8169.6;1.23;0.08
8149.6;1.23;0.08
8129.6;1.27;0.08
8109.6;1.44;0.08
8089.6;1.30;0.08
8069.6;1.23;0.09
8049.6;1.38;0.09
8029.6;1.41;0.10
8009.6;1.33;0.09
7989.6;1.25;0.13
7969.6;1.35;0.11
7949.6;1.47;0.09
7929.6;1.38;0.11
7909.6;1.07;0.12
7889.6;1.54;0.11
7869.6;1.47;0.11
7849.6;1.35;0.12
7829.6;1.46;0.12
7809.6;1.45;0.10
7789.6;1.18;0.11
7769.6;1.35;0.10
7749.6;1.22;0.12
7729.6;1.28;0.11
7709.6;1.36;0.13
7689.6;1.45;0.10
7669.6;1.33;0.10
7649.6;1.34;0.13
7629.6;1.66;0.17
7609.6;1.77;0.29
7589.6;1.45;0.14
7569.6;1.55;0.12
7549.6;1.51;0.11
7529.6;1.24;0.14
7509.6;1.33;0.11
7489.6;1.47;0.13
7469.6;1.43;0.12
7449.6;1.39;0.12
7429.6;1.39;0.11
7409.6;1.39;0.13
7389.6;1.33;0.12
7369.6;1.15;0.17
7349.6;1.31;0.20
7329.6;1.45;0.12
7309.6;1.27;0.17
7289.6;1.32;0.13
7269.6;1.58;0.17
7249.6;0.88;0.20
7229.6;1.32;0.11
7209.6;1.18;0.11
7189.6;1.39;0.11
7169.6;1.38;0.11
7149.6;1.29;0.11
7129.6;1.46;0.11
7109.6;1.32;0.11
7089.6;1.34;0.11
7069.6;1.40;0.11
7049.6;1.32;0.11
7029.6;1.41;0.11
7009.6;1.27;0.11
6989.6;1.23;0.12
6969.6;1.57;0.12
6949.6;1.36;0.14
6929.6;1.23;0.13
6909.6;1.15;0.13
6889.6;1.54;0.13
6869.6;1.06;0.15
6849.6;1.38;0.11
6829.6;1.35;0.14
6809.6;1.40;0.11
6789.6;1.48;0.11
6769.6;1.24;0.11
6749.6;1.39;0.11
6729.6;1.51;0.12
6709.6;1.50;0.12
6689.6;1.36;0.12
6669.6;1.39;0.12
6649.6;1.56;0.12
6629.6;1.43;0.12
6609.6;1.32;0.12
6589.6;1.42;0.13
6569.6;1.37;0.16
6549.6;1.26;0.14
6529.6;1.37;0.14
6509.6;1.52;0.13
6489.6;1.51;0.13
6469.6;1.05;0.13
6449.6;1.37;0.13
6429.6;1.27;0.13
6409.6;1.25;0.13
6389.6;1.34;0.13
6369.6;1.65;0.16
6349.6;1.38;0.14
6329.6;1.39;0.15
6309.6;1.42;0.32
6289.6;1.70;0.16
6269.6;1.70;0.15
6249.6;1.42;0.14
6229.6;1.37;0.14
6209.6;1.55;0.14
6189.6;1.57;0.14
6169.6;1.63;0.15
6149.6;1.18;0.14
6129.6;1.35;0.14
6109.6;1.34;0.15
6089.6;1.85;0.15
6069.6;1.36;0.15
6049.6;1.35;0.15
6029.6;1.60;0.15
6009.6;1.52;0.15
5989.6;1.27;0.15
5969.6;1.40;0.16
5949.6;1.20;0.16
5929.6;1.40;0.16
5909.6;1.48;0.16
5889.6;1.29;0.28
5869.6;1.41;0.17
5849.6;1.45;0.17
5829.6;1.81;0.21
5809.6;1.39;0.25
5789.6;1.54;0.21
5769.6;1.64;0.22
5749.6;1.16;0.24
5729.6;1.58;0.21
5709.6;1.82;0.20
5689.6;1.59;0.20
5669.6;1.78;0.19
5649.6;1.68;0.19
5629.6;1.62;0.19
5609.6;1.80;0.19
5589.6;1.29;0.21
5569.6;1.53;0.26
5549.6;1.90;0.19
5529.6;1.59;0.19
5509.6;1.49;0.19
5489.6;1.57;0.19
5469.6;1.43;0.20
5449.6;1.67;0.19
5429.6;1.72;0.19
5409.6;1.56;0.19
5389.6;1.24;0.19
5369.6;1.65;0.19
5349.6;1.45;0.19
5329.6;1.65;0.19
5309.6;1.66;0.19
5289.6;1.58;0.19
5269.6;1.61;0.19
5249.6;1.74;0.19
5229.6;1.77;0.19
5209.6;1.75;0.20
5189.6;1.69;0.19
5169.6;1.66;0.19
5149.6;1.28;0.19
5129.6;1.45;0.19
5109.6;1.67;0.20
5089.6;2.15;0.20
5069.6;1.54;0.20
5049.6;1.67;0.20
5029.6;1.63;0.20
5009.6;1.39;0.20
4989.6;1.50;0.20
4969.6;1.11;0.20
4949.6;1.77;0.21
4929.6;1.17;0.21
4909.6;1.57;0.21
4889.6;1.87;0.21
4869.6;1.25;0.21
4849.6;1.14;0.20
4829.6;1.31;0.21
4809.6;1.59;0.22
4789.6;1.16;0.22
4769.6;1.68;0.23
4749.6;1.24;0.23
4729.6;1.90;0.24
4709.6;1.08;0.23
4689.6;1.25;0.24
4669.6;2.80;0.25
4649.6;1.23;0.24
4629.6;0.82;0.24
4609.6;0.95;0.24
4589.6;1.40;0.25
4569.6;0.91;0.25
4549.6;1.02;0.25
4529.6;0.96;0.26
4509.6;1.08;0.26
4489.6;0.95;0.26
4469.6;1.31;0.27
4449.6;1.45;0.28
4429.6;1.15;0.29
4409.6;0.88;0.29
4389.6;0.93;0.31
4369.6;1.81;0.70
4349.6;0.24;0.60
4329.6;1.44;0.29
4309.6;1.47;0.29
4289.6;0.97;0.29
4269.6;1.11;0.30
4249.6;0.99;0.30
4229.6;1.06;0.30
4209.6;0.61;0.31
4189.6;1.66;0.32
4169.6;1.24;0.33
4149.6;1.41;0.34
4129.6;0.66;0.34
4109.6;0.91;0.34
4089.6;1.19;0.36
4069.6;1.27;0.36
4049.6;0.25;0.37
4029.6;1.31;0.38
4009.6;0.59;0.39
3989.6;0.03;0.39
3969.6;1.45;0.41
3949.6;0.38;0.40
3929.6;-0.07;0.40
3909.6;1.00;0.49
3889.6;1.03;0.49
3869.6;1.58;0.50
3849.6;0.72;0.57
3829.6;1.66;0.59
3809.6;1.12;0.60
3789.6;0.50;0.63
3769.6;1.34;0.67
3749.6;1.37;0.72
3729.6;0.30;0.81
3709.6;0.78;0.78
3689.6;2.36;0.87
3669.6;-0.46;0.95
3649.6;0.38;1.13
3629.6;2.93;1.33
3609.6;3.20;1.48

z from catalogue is 0.251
